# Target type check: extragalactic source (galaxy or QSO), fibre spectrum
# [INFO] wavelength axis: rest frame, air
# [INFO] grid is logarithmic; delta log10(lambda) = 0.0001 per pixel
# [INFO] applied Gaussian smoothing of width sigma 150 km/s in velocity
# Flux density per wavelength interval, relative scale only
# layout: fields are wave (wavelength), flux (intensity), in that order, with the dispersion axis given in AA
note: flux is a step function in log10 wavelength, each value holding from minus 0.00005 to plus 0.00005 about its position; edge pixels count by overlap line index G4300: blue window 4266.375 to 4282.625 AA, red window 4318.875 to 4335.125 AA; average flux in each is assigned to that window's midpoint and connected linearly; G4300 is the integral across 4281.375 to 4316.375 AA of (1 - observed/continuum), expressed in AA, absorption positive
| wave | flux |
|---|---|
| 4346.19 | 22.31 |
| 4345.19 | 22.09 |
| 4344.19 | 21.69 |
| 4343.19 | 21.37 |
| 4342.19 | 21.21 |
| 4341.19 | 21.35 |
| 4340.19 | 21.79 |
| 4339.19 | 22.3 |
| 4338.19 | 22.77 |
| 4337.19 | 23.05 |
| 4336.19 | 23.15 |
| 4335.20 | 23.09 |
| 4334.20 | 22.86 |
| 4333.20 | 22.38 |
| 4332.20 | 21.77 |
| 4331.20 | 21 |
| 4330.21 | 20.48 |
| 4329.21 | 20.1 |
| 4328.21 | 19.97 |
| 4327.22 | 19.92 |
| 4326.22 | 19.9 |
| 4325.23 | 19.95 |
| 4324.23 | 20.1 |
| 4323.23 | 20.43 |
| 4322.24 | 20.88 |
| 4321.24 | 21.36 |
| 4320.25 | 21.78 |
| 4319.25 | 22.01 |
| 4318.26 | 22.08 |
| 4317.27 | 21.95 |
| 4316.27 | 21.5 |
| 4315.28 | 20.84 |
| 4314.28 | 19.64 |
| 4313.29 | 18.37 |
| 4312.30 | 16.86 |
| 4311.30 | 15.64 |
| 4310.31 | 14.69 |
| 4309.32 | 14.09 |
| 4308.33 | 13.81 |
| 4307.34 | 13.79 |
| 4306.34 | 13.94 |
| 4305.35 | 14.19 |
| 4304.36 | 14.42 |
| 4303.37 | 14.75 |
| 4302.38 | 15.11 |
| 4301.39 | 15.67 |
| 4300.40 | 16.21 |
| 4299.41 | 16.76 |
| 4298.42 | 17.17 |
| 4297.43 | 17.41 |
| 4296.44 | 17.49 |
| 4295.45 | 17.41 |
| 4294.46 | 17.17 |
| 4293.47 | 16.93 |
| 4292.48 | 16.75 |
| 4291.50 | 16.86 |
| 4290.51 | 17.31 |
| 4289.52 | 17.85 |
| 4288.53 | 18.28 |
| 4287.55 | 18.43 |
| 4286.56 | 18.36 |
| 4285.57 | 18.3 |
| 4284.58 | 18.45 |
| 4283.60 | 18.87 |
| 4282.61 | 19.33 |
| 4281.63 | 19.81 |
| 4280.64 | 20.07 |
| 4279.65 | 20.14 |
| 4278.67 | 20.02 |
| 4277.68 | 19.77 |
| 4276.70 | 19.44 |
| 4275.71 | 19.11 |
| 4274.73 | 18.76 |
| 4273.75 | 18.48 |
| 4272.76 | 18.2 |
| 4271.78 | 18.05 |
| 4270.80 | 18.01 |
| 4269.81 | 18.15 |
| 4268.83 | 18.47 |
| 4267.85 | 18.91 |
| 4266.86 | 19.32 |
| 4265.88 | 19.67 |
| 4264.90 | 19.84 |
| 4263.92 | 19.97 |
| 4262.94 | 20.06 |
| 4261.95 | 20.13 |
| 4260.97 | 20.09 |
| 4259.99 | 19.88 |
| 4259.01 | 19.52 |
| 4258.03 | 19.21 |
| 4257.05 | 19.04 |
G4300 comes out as 5.2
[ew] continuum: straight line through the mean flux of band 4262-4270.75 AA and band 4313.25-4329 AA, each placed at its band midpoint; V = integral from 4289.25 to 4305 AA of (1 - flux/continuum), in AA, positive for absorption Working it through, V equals 2.8 AA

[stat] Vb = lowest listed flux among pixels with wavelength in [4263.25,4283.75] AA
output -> 18.01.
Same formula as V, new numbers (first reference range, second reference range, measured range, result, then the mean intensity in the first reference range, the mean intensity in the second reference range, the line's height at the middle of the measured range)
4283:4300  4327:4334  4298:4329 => 2.4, 17.6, 20.9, 19.5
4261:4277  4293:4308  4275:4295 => -1.3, 19.1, 15.9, 17.4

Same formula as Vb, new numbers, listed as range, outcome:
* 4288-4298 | 16.75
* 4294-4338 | 13.79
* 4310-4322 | 14.69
